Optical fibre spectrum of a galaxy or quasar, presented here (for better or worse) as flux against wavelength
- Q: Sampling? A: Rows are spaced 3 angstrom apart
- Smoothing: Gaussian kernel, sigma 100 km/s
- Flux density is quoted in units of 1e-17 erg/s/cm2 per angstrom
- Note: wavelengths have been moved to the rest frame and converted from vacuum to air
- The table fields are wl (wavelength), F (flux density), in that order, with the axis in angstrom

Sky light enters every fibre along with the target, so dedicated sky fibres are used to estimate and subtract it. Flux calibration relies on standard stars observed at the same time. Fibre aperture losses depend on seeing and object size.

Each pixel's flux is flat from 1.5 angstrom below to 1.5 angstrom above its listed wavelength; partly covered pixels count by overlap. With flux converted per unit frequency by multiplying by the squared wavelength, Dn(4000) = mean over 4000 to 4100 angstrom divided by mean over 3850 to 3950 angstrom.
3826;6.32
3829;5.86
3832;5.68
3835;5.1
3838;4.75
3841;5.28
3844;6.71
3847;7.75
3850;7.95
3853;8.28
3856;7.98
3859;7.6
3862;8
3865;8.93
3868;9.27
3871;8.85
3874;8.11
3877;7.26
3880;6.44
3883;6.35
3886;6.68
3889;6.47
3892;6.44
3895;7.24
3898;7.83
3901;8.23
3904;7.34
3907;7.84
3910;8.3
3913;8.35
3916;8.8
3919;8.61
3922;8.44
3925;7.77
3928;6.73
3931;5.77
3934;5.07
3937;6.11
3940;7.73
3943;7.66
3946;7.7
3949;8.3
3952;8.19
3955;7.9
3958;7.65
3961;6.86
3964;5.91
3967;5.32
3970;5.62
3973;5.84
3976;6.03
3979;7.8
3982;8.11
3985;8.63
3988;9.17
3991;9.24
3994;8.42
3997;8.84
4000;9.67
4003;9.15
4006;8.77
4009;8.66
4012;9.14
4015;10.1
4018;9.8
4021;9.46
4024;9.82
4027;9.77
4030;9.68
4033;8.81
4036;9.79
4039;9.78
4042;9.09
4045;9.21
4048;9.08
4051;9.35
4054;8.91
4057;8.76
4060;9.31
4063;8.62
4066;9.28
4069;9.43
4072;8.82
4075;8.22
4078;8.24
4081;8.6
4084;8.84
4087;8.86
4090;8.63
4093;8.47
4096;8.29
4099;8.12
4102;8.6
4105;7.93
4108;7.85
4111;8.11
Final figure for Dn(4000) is 1.29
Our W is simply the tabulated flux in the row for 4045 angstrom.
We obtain 9.21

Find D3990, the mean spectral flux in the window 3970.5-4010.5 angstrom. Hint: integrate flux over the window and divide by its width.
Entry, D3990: 8.27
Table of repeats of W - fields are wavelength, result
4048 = 9.08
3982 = 8.11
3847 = 7.75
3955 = 7.9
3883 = 6.35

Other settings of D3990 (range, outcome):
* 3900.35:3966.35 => 7.47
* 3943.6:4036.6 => 8.31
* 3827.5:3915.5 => 7.29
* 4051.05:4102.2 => 8.73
